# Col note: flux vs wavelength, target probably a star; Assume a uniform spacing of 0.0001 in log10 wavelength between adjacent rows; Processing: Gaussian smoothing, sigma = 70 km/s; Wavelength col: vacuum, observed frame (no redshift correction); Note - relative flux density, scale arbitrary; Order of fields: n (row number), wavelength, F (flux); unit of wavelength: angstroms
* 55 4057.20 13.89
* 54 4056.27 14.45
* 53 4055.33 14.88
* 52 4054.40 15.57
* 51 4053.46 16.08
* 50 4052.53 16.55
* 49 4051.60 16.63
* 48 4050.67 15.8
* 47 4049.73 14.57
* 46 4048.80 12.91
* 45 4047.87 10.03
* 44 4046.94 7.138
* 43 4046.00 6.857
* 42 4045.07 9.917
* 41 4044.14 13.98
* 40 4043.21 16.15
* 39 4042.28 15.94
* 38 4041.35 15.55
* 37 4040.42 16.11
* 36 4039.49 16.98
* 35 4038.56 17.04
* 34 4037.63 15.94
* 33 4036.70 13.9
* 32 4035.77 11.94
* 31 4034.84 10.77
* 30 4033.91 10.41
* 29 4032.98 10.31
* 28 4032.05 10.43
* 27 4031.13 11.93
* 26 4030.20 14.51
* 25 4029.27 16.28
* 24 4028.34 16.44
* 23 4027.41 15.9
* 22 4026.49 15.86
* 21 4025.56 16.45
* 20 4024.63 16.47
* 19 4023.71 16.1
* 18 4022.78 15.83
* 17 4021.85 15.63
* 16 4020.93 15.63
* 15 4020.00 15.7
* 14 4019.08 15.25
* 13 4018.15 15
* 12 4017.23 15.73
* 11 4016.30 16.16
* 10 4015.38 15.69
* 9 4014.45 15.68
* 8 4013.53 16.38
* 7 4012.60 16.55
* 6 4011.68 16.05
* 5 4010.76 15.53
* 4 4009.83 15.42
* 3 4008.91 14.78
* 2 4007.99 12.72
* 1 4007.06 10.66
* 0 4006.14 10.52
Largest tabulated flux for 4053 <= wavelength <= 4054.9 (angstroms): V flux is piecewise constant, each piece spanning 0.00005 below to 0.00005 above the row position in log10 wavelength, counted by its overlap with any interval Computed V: 16.08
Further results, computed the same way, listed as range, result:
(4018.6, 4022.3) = 15.7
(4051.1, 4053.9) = 16.63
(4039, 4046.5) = 16.98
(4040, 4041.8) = 16.11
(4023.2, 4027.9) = 16.47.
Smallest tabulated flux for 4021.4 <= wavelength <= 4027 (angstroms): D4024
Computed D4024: 15.63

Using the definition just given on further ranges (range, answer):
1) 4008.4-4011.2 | 14.78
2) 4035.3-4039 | 11.94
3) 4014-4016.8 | 15.68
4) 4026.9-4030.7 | 14.51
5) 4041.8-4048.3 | 6.857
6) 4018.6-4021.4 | 15.25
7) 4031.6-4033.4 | 10.31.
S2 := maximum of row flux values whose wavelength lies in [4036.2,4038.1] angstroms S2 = 15.94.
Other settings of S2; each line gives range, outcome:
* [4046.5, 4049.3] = 12.91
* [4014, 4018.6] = 16.16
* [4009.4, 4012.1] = 16.05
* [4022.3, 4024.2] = 16.1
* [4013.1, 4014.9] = 16.38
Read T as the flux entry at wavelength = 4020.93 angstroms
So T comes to 15.63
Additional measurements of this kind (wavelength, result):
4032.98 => 10.31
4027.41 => 15.9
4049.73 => 14.57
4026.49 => 15.86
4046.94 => 7.138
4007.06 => 10.66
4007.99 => 12.72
